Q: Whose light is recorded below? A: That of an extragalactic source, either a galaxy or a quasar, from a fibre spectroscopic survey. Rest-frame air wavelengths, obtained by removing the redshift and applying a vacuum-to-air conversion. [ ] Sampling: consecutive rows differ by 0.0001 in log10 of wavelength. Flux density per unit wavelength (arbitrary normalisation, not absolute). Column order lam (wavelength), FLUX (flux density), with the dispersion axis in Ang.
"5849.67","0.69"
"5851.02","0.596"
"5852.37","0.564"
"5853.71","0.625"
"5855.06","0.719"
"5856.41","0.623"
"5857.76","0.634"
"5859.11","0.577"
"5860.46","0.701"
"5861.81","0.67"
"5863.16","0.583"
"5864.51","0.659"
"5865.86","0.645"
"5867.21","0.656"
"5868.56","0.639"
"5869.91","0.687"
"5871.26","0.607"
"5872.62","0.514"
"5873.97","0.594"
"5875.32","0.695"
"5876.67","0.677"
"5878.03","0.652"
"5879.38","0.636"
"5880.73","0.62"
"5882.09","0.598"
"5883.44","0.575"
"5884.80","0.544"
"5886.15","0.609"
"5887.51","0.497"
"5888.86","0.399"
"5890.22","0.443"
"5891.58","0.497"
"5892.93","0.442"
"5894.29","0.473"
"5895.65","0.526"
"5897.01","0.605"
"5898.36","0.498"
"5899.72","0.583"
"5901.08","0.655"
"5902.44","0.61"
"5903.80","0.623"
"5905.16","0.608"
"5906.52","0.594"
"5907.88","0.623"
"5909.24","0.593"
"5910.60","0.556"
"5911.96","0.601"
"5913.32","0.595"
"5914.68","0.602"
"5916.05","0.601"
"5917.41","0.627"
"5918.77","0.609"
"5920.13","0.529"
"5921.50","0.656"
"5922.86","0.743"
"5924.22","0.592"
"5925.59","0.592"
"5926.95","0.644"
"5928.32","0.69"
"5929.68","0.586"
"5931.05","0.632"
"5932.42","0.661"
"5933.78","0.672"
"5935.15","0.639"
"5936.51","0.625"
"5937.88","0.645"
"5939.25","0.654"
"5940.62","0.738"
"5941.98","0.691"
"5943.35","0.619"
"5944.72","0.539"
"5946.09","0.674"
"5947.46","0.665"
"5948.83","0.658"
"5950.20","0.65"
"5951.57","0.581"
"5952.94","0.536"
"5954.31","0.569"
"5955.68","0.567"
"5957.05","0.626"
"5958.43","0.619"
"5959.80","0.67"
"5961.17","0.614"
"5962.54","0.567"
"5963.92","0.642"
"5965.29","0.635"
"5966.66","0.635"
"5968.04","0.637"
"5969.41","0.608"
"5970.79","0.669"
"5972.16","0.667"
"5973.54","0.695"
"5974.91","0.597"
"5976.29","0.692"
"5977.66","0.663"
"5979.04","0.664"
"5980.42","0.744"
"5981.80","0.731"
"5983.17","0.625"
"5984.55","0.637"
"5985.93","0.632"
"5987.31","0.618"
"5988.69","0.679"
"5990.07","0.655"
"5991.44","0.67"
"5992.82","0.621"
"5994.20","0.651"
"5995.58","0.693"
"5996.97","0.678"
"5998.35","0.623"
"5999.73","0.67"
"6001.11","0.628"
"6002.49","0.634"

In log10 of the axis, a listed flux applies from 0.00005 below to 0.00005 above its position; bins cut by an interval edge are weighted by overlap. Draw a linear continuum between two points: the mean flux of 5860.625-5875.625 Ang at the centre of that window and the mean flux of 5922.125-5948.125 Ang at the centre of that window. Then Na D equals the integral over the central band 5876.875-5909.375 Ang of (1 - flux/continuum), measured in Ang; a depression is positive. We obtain 3.79 Ang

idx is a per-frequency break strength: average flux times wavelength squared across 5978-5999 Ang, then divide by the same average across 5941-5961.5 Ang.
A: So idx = 1.08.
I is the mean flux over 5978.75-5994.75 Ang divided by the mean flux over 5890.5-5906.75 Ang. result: 1.19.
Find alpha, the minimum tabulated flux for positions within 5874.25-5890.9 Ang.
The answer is 0.399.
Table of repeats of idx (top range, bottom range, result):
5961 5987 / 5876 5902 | 1.21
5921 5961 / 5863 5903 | 1.12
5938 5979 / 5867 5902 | 1.14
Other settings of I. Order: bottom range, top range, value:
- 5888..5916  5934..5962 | 1.13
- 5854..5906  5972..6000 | 1.11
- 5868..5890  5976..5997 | 1.12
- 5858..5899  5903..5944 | 1.07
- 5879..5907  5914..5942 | 1.15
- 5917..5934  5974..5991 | 1.05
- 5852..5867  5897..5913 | 0.93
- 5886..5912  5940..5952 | 1.18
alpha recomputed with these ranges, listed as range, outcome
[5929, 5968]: 0.536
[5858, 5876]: 0.514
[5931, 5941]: 0.625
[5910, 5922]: 0.529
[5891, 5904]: 0.442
